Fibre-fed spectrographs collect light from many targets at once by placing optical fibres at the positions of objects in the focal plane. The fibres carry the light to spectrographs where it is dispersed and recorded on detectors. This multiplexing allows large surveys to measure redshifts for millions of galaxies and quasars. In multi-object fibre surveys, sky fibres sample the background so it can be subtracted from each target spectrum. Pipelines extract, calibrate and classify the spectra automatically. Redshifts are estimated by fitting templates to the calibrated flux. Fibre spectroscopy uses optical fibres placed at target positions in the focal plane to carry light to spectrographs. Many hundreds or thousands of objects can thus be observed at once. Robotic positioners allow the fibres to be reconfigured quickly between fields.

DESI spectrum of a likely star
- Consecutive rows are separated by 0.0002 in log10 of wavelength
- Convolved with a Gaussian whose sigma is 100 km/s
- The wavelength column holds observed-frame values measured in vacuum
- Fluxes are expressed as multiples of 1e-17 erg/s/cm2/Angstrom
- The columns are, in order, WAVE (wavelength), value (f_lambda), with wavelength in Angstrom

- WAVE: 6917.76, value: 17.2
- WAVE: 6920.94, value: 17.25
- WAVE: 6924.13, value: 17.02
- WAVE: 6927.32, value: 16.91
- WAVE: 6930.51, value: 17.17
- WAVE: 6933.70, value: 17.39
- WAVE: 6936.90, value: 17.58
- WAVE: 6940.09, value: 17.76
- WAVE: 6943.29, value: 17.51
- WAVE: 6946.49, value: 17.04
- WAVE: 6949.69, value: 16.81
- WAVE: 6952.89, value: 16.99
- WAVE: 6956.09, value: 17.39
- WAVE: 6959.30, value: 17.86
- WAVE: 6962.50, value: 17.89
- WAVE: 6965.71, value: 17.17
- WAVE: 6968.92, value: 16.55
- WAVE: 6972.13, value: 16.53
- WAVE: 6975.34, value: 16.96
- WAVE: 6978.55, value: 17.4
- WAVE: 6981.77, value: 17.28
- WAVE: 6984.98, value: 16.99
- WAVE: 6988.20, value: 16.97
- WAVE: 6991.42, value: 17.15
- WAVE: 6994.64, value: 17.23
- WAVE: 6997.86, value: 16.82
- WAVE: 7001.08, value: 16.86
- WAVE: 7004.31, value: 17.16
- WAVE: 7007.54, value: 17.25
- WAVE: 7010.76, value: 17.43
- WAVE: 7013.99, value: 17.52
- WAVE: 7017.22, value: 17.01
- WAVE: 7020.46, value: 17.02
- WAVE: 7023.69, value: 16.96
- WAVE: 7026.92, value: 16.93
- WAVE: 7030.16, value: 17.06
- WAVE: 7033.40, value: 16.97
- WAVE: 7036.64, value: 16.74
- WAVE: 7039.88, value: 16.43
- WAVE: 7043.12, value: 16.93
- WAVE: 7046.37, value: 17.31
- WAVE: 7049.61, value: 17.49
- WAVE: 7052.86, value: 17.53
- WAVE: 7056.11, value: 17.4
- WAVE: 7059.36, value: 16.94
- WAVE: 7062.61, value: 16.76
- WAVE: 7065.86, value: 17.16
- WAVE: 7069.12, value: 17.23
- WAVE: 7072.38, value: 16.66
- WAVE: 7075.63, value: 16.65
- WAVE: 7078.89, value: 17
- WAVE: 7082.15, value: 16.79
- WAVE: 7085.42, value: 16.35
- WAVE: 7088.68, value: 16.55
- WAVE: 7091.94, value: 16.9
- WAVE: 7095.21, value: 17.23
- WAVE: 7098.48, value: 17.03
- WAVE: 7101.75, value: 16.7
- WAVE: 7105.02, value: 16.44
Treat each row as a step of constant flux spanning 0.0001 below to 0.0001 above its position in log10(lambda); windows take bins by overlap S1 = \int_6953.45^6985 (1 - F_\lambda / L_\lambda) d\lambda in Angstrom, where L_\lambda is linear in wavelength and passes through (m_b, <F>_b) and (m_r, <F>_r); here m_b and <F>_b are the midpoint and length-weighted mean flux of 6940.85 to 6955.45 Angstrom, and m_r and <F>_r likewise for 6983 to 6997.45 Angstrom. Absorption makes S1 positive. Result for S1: -0.18 Angstrom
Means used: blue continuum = 17.1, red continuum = 17.1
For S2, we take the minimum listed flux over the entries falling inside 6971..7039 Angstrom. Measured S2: 16.53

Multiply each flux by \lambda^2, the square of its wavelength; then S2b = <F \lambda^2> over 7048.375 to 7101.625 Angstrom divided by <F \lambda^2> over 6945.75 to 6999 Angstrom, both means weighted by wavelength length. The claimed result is 1.02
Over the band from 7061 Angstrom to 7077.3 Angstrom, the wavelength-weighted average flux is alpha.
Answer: 16.9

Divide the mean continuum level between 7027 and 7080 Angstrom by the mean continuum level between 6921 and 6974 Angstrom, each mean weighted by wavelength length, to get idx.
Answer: 1.0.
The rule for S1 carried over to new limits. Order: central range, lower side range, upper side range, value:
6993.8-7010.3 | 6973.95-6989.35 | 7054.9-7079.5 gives 0.0 Angstrom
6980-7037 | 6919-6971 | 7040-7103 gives 0.1 Angstrom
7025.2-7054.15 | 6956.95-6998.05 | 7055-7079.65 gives 0.0 Angstrom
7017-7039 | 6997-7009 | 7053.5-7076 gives 0.1 Angstrom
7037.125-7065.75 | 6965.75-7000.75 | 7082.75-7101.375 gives -0.4 Angstrom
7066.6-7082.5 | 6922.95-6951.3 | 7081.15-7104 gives -0.1 Angstrom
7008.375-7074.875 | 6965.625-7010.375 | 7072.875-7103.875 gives -0.7 Angstrom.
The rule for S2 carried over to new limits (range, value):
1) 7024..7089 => 16.35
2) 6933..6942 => 17.39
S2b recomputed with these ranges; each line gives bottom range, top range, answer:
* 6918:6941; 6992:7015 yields 1.02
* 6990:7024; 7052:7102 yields 1.01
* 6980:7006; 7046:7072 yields 1.03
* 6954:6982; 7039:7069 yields 1.02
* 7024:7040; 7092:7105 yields 1.02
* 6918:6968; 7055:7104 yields 1.01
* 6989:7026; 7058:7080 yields 1.01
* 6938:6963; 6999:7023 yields 1.00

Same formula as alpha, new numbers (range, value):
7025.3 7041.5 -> 16.8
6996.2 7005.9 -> 16.9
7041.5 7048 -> 17.1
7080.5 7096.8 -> 16.8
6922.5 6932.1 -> 17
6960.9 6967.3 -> 17.5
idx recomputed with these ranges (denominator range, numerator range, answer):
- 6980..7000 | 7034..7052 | 1.00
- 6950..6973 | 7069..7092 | 0.97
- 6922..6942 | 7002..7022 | 0.99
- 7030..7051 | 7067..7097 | 0.99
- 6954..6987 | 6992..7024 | 1.00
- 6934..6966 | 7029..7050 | 0.97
